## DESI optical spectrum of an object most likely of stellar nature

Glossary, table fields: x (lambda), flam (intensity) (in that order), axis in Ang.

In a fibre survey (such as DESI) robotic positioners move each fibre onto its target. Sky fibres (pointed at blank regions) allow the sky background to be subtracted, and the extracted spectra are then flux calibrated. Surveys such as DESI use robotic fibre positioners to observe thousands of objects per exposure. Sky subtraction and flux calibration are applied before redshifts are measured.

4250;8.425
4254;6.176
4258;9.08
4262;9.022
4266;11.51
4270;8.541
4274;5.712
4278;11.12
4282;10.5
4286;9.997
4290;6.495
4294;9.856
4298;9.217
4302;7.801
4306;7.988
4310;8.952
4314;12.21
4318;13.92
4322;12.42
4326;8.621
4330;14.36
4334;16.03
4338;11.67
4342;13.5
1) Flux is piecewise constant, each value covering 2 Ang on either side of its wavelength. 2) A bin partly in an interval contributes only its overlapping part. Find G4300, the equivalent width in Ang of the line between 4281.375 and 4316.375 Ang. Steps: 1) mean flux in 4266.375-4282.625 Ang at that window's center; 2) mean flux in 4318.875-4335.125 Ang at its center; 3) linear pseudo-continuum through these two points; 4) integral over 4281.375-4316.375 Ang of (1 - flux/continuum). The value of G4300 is 5.0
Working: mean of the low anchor 9.09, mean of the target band 9.22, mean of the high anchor 12.8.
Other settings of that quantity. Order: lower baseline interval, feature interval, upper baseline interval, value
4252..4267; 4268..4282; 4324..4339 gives 1.3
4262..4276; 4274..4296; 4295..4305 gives -1.6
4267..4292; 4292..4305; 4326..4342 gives 1.9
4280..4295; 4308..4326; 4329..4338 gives 1.6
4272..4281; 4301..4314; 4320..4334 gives 2.5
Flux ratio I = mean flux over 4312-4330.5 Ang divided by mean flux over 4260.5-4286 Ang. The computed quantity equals 1.3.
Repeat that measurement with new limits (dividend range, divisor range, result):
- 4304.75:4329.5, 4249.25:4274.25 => 1.29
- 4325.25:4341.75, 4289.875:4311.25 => 1.53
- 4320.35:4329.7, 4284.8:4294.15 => 1.32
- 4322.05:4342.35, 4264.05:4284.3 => 1.34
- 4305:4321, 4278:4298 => 1.17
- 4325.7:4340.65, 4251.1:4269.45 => 1.48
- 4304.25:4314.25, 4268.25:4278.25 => 1.17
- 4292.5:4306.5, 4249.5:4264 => 1.07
